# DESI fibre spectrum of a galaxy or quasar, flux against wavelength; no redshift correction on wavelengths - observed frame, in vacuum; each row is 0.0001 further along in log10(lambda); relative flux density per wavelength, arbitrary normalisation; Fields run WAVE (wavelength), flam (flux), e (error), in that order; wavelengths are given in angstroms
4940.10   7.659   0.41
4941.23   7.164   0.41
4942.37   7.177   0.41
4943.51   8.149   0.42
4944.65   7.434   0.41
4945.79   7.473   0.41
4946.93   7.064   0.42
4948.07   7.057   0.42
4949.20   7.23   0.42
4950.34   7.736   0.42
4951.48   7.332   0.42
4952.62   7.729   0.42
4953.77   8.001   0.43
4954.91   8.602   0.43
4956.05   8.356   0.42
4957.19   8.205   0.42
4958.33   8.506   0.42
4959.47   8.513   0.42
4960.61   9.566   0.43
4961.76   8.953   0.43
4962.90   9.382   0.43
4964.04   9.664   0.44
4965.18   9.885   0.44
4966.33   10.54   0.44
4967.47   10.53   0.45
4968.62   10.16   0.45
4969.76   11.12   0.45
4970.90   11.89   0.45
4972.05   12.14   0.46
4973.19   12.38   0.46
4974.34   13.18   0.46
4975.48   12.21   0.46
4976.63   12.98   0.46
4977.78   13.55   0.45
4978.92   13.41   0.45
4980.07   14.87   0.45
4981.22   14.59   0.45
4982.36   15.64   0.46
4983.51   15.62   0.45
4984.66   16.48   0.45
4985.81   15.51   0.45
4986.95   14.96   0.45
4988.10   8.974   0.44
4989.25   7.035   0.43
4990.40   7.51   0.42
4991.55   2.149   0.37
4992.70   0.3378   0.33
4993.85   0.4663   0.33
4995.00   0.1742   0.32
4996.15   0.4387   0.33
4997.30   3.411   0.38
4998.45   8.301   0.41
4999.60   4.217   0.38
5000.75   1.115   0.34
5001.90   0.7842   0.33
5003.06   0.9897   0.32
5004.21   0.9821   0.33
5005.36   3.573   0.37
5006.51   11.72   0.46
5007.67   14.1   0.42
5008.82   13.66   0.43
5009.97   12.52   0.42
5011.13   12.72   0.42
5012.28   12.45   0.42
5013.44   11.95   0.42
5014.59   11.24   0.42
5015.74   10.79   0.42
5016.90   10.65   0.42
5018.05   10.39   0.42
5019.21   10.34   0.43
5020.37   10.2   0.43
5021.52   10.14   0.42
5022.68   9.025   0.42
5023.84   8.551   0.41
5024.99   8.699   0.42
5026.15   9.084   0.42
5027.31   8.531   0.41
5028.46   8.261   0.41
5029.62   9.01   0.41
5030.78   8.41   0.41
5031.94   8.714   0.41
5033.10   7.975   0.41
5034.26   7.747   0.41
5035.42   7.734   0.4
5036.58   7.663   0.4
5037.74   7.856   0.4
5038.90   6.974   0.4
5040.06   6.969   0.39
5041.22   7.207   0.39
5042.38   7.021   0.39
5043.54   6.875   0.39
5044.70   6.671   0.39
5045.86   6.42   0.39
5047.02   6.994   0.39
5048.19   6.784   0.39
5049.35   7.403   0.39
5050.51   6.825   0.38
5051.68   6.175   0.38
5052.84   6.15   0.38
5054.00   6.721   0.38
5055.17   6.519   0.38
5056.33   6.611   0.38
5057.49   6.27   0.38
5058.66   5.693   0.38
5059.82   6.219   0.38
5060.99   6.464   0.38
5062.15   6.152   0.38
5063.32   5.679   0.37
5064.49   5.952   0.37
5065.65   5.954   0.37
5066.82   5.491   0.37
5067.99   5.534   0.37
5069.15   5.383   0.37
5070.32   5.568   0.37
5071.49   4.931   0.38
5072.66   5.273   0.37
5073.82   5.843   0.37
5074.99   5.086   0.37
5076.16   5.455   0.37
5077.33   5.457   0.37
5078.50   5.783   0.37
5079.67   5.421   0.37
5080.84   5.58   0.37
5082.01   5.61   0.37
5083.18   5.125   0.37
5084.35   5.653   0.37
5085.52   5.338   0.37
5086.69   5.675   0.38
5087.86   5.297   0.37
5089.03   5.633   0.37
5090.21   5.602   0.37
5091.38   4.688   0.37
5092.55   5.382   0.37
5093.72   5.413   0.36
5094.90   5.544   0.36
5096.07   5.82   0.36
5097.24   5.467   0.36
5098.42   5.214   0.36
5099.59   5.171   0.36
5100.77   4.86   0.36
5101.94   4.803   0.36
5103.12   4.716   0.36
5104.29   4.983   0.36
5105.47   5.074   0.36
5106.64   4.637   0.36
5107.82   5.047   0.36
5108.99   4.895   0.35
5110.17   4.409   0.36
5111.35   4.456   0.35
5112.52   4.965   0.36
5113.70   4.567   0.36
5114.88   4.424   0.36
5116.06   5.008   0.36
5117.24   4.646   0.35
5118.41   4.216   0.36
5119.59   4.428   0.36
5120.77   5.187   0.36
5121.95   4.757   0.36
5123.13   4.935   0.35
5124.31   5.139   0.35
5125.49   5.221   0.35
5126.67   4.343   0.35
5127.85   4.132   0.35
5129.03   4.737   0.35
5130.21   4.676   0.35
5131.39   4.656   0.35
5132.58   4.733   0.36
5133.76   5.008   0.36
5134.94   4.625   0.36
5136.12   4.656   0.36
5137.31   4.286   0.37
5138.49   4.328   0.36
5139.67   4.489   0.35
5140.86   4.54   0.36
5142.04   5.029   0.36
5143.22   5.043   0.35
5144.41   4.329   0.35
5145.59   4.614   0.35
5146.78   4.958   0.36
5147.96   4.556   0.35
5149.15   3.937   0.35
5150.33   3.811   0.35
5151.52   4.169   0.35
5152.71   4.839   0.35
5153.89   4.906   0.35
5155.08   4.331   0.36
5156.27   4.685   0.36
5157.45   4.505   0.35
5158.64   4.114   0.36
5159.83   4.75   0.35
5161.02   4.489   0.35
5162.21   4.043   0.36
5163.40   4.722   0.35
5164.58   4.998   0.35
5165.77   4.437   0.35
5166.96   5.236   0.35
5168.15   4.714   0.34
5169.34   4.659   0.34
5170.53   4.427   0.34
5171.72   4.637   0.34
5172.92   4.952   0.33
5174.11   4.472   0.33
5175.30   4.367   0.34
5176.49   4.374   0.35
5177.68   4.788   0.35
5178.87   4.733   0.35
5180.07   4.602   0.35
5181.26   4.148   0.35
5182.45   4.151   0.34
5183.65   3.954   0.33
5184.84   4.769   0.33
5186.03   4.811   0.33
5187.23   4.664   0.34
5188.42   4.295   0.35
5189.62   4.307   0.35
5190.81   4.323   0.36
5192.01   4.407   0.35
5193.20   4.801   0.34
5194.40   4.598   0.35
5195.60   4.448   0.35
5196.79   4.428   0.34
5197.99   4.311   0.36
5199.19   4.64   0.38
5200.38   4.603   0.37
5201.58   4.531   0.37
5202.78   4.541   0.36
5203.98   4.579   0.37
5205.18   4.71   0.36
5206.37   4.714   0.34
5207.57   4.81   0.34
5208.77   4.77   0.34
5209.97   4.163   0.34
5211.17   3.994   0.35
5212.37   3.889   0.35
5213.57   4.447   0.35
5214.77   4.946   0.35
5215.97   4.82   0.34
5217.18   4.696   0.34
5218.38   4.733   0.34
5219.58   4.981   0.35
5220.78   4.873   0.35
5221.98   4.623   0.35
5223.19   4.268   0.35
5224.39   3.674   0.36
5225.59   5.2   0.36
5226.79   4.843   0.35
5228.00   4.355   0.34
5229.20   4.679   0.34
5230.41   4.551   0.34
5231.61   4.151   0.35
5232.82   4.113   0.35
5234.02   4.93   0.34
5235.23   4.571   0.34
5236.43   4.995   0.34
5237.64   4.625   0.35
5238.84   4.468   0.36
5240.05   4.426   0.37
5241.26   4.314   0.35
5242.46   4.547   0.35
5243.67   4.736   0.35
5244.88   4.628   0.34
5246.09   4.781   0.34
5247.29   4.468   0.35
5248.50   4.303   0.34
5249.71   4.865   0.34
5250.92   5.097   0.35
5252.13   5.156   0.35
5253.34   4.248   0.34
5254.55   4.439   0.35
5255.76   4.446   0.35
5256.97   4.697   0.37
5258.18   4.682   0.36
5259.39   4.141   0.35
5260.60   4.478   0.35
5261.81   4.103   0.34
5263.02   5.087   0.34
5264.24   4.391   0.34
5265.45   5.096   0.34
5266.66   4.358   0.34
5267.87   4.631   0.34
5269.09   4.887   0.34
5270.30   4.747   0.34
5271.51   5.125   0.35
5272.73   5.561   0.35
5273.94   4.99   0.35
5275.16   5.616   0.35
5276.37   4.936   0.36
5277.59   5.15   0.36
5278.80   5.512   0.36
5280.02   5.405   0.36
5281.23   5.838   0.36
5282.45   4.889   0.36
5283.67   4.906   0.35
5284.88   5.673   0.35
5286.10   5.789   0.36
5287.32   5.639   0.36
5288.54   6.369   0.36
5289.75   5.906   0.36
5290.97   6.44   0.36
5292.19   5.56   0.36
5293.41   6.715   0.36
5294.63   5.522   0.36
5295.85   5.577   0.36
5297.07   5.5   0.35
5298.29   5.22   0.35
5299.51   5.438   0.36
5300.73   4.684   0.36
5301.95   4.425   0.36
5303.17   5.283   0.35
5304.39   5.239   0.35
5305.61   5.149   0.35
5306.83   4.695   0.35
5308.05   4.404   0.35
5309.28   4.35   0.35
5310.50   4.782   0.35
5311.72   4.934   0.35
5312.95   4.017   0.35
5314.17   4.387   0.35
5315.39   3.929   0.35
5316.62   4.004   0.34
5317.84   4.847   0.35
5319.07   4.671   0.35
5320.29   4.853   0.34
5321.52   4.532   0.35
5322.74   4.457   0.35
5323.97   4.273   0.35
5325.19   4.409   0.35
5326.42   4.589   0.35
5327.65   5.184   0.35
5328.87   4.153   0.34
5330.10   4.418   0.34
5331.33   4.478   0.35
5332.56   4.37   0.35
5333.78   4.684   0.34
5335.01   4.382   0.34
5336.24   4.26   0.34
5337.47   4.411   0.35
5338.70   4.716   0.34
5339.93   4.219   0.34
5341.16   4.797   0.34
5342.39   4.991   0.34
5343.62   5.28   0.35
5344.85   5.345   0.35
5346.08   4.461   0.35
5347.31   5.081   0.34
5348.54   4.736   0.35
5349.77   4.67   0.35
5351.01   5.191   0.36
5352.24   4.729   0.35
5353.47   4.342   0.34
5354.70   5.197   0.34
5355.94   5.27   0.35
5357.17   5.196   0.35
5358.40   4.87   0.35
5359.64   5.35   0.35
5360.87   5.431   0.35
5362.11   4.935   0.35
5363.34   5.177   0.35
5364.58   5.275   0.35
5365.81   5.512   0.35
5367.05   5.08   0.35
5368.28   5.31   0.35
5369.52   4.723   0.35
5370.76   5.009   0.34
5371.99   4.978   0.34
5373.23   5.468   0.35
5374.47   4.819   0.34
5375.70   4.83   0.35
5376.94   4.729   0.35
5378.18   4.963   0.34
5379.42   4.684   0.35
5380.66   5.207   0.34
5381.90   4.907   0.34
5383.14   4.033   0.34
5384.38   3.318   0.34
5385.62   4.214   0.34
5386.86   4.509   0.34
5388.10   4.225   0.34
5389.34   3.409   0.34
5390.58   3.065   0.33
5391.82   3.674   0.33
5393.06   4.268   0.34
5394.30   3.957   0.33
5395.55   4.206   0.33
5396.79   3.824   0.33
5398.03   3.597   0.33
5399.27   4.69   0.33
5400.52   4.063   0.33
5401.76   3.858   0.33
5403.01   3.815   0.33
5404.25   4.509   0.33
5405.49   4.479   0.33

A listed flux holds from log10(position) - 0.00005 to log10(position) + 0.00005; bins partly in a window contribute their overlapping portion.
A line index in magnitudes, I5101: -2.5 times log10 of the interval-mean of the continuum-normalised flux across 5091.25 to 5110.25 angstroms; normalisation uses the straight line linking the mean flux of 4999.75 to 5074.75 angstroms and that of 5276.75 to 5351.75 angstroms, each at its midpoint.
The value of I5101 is 0.33 mag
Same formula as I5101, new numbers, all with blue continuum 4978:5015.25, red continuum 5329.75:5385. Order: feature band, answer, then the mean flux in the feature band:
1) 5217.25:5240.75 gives 0.321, 4.58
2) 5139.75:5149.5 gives 0.452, 4.63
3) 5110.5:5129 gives 0.477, 4.69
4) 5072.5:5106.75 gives 0.384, 5.33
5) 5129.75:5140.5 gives 0.475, 4.6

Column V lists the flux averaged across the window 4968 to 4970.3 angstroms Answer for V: 10.6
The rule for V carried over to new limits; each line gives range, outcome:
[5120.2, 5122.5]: 4.97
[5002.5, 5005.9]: 1.84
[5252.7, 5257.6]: 4.46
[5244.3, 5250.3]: 4.61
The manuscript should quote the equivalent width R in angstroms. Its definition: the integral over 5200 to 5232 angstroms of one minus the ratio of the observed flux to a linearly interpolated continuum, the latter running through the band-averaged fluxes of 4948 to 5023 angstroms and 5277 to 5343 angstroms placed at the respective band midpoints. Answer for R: 8.4 angstroms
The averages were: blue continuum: 9.24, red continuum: 4.94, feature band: 4.56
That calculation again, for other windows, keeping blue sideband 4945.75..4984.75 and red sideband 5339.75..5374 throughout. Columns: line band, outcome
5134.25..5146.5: 5.3 angstroms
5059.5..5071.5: 4.4 angstroms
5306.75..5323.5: 3.4 angstroms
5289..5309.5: 1.8 angstroms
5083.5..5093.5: 3.9 angstroms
